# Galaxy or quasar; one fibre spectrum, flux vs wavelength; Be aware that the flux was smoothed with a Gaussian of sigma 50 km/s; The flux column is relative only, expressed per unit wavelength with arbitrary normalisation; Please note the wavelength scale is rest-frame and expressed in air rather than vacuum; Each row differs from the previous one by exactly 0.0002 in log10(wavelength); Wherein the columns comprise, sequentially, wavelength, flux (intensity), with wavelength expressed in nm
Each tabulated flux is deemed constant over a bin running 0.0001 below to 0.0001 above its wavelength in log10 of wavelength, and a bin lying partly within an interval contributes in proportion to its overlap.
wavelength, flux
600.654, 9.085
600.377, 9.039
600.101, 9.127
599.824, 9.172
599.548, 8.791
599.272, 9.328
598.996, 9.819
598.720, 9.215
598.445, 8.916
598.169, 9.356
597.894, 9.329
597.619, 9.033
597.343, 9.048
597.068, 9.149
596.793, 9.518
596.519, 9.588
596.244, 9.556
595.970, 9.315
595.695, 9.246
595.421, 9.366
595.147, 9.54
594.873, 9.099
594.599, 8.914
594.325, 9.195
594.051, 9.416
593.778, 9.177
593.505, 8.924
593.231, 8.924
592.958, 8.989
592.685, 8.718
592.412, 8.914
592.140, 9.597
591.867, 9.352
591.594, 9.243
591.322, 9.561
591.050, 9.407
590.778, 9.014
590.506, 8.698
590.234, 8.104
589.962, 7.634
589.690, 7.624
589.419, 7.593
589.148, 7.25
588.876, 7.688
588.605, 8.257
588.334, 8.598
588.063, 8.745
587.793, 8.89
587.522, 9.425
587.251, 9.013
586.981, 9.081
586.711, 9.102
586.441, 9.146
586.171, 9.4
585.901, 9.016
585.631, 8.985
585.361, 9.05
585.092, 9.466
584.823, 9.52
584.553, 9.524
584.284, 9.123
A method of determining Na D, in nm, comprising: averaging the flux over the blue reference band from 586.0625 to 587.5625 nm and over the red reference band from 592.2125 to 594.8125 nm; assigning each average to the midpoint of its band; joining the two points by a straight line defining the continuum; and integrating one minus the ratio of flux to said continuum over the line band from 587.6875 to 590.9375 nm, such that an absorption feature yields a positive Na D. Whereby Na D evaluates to 0.34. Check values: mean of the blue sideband 9.18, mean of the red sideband 9.04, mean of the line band 8.18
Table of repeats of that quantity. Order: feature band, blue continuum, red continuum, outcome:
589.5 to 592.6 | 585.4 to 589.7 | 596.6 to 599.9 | 0.01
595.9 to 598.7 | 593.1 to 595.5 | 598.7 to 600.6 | -0.03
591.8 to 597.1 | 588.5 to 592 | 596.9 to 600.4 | -0.26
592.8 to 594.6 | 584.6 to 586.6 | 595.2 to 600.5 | 0.03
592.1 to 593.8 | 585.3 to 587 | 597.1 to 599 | 0.03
